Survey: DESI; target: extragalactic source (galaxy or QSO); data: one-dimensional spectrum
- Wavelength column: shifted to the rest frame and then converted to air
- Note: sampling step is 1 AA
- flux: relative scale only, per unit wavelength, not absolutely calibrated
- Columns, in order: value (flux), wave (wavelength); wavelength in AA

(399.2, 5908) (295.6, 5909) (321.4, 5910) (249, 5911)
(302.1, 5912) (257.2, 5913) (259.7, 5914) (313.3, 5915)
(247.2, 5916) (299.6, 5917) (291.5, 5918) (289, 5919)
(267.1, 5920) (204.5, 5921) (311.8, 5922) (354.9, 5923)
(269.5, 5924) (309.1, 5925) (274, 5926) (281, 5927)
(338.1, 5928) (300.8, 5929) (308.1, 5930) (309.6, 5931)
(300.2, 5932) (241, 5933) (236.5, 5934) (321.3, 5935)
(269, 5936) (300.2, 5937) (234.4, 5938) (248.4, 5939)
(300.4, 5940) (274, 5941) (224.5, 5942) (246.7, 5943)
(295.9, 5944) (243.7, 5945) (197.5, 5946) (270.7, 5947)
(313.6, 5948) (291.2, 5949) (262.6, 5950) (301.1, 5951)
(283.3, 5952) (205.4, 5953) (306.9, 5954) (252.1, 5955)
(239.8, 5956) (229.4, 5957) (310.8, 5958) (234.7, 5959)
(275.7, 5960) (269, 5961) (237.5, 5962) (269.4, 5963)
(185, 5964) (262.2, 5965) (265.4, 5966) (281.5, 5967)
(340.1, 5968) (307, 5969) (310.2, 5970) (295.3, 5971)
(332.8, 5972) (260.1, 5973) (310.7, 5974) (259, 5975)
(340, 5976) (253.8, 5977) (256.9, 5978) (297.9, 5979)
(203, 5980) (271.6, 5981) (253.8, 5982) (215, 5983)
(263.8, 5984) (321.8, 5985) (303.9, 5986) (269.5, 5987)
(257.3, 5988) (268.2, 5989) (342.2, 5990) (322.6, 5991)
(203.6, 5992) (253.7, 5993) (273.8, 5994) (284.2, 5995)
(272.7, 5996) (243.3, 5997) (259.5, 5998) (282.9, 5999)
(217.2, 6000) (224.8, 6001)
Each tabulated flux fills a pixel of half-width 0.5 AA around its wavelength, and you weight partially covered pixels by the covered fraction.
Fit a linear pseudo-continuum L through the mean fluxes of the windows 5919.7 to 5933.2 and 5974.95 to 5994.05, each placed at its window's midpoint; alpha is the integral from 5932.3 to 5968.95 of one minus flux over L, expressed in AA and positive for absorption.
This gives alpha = 2.4 AA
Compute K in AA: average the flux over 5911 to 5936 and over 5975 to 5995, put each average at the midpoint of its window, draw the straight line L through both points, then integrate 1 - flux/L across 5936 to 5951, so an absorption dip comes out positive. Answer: 0.8 AA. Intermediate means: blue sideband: 286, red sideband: 272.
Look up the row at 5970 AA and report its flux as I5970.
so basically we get 310.2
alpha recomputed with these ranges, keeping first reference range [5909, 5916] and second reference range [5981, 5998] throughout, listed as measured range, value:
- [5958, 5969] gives 0.3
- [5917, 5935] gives -0.6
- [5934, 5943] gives 0.3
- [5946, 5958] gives 0.4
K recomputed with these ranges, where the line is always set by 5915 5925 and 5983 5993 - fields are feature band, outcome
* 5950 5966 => 1.3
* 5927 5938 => -0.2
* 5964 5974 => -0.4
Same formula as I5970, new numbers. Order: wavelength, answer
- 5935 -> 321.3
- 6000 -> 217.2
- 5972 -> 332.8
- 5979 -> 297.9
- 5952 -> 283.3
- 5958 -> 310.8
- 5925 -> 309.1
